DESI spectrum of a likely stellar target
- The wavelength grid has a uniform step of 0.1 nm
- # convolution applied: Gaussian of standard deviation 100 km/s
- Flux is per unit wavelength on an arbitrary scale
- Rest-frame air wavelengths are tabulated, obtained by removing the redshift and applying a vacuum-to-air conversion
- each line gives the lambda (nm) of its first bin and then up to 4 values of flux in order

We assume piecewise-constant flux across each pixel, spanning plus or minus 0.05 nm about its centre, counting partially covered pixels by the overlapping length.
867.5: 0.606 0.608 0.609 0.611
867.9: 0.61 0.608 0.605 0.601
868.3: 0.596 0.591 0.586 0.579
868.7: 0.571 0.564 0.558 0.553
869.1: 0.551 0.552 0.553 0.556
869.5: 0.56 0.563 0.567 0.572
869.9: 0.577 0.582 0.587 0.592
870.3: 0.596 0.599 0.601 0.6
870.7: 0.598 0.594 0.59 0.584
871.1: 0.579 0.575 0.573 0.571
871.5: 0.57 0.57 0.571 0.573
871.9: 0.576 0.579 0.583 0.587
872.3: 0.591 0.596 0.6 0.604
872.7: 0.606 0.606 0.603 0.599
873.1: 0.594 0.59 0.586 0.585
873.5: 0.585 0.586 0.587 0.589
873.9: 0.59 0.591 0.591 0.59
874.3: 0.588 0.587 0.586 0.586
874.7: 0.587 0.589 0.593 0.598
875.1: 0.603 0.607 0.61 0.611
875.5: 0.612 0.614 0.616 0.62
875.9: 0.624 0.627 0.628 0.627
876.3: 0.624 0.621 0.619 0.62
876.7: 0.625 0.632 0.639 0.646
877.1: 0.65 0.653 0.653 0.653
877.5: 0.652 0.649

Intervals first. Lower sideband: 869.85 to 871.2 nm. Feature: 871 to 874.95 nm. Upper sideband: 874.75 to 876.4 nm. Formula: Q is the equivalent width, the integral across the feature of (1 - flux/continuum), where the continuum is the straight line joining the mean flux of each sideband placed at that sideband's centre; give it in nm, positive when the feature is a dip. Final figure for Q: 0.09 nm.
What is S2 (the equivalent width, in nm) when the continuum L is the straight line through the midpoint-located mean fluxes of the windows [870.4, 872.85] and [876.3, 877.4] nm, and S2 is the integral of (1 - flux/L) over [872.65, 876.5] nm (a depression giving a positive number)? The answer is 0.08 nm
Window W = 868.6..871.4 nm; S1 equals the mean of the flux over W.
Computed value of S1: 0.576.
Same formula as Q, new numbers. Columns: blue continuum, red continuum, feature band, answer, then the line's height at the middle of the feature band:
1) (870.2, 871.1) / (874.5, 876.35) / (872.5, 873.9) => 0.02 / 0.602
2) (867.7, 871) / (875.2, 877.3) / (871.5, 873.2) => 0.03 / 0.601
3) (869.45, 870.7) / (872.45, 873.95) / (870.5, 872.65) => 0.02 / 0.589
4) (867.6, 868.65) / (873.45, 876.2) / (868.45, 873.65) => 0.16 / 0.6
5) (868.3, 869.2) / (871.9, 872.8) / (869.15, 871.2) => 0.00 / 0.579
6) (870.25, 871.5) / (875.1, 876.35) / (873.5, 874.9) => 0.05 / 0.608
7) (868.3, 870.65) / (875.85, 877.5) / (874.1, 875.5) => 0.05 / 0.619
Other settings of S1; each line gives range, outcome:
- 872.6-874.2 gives 0.593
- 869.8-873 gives 0.587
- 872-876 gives 0.597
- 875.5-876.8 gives 0.622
